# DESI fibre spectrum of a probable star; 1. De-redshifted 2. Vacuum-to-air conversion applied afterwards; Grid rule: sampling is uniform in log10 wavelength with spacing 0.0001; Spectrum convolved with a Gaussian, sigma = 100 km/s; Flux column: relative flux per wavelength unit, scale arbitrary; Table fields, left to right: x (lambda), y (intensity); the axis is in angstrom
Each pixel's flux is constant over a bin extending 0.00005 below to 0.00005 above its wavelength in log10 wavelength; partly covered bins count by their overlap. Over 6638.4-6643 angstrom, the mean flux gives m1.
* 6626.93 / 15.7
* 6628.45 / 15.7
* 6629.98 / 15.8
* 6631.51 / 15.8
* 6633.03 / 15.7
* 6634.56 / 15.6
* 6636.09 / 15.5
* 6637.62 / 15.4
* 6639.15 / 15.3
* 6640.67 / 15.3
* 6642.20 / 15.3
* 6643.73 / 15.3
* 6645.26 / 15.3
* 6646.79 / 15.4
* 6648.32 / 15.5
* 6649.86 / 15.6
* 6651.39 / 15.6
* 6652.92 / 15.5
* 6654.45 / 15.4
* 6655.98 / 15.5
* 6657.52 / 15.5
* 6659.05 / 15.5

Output 15.3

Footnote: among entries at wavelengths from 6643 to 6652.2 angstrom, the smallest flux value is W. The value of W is 15.3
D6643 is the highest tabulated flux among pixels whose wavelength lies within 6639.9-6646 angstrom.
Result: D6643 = 15.3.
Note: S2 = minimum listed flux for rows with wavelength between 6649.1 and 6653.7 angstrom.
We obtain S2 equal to 15.5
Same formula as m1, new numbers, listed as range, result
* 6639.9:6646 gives 15.3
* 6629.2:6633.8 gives 15.8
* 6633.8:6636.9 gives 15.5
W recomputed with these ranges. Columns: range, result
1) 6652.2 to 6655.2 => 15.4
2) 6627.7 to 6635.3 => 15.6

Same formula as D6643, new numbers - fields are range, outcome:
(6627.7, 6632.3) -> 15.8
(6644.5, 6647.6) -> 15.4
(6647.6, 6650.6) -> 15.6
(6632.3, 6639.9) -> 15.7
